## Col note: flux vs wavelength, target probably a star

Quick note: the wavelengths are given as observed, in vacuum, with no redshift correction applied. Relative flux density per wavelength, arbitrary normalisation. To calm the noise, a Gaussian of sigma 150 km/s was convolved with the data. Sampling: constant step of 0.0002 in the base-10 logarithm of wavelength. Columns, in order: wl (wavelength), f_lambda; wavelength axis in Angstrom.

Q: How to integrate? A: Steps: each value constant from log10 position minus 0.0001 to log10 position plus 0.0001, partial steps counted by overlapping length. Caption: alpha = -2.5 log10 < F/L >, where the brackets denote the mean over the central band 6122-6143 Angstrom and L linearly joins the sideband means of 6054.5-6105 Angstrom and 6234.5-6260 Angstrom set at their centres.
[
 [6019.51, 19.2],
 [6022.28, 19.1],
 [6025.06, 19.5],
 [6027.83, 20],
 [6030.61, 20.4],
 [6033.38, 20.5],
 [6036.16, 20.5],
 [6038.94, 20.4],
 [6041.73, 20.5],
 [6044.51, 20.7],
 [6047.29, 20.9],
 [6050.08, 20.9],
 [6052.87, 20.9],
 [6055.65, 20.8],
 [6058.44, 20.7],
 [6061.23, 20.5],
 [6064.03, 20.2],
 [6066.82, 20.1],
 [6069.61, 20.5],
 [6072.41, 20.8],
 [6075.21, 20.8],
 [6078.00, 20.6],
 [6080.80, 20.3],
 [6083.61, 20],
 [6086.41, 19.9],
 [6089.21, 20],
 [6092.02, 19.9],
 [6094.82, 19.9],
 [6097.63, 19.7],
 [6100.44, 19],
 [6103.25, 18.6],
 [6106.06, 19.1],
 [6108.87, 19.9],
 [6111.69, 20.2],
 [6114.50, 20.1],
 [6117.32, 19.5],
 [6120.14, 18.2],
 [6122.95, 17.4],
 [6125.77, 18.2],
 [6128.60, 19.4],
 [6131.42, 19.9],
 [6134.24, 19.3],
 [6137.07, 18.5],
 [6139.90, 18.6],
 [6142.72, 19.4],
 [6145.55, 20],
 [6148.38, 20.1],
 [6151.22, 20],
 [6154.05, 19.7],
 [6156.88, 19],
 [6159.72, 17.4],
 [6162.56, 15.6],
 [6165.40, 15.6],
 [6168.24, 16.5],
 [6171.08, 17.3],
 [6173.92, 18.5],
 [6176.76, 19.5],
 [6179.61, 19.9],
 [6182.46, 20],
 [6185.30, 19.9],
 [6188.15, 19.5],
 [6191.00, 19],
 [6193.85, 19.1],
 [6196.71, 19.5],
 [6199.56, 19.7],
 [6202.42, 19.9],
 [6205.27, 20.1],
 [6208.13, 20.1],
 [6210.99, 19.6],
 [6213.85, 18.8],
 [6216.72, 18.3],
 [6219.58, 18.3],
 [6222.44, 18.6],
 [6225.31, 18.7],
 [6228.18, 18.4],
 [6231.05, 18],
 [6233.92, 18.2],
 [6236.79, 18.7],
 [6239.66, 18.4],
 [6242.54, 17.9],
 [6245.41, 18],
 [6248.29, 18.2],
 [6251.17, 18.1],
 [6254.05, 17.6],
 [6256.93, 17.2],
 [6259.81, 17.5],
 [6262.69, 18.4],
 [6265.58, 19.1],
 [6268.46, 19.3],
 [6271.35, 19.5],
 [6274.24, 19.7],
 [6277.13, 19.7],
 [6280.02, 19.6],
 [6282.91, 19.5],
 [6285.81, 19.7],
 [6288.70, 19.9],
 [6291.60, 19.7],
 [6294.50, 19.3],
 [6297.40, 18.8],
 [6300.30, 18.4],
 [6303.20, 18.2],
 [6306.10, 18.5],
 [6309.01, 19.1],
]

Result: 0.03 mag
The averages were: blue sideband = 20.1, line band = 18.8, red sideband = 18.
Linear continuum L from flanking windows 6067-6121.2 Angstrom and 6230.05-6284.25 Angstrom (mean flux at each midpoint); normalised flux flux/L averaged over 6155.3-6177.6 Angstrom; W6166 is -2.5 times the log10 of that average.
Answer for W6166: 0.11 mag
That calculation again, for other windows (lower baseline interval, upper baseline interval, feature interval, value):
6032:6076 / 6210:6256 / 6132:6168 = 0.05 mag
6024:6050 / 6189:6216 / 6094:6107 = 0.05 mag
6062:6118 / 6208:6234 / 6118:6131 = 0.06 mag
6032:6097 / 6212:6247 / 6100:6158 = 0.02 mag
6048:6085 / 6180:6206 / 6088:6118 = 0.04 mag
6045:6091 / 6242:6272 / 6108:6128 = 0.05 mag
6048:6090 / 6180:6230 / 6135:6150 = 0.03 mag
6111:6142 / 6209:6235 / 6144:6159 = -0.04 mag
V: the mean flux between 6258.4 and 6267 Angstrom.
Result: 18.3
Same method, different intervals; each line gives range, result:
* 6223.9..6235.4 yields 18.3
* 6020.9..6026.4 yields 19.3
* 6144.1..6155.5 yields 19.9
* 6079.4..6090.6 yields 20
